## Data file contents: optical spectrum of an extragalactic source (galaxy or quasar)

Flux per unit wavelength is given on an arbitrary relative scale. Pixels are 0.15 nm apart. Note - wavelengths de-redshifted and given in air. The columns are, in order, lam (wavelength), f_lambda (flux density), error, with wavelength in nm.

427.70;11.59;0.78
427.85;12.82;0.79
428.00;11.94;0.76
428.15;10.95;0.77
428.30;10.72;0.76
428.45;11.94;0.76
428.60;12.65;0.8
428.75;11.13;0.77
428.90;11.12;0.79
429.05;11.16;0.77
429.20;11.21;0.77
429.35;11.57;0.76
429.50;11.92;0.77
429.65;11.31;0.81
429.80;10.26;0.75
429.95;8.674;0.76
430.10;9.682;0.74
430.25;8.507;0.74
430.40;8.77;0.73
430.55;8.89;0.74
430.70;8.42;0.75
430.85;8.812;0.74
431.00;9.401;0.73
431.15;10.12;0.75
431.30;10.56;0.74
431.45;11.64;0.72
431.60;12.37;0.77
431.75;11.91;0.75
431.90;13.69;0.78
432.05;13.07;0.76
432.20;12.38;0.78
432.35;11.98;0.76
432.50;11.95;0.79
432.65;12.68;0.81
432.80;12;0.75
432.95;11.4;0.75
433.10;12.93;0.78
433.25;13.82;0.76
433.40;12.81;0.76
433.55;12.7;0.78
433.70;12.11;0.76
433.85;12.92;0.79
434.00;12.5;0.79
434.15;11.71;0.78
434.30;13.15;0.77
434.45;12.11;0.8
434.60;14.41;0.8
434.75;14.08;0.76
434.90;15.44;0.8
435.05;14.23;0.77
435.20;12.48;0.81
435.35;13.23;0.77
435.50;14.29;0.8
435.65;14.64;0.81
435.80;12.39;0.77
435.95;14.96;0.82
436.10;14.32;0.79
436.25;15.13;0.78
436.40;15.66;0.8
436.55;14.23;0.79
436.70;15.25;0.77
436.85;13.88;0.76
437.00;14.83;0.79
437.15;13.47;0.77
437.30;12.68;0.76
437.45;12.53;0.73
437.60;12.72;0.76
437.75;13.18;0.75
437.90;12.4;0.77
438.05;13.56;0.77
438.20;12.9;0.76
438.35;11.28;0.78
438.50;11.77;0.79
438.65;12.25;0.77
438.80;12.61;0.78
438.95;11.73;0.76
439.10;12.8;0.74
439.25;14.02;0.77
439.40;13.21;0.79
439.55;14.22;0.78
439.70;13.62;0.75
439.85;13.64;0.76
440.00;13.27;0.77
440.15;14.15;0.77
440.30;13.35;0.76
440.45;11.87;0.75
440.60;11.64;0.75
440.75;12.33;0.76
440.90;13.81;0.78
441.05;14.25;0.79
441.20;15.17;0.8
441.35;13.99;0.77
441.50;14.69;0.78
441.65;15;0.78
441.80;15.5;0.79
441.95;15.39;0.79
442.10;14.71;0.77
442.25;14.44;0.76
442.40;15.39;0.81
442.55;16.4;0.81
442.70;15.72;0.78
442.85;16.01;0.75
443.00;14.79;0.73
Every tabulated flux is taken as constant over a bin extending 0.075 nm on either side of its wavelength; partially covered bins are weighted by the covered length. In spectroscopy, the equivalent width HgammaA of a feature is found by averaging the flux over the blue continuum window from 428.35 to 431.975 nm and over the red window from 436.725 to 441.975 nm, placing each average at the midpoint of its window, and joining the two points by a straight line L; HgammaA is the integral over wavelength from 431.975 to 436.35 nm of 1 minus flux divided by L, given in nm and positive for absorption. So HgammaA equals -0.49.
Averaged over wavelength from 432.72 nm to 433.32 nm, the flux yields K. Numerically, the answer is 12.5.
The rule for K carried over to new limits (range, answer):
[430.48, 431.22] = 9.12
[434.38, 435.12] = 14.1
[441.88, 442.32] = 14.8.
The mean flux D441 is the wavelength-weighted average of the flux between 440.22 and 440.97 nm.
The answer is 12.6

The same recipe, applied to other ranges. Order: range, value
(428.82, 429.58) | 11.4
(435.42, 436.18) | 14.1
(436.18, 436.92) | 14.8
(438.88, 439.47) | 12.9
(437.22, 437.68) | 12.7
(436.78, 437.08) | 14.3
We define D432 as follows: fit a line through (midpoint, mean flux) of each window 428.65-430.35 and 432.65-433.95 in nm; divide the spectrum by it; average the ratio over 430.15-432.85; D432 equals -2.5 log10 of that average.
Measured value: 0.07 mag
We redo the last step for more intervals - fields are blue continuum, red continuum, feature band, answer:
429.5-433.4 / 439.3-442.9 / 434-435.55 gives -0.11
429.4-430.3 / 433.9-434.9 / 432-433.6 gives -0.04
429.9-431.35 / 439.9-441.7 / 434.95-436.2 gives -0.22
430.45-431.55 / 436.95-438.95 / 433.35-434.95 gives -0.18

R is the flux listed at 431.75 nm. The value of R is 11.91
